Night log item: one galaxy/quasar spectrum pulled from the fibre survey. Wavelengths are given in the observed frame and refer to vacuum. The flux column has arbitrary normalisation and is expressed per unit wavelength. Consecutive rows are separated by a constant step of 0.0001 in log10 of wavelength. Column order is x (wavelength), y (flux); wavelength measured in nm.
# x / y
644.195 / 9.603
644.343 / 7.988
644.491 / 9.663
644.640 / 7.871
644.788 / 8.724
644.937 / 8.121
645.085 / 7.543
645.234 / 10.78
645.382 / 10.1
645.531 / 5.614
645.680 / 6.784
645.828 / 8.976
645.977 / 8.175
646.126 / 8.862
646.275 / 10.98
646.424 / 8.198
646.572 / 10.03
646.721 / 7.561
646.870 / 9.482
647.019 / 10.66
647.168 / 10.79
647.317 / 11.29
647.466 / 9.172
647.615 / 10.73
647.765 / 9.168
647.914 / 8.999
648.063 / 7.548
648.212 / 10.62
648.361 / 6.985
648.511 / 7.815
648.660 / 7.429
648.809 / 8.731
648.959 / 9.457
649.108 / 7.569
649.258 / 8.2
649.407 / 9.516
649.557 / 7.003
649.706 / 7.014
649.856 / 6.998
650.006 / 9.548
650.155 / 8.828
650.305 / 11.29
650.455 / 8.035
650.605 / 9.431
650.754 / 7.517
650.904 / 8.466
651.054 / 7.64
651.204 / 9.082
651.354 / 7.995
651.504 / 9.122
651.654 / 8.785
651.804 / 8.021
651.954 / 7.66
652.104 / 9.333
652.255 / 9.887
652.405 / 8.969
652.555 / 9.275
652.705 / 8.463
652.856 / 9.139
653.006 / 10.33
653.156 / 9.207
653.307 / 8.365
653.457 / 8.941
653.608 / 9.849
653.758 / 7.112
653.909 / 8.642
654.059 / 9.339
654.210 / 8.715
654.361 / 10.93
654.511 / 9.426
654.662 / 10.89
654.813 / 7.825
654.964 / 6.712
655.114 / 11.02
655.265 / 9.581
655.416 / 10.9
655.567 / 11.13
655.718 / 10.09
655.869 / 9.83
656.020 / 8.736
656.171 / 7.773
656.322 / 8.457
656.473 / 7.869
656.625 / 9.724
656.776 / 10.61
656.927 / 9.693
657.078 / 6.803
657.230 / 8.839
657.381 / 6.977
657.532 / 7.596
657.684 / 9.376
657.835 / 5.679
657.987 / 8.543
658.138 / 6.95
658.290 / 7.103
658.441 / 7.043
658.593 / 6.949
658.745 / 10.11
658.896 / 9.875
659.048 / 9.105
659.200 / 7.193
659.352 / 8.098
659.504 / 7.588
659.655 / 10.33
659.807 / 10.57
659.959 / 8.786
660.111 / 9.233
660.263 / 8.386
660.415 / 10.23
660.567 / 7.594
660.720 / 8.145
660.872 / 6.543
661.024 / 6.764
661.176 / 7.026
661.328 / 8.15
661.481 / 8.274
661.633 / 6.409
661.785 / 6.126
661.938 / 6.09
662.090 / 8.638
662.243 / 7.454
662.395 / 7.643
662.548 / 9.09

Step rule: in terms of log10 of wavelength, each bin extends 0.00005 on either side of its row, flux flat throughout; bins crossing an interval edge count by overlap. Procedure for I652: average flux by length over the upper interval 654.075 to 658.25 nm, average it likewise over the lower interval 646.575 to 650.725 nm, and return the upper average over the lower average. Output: 1.0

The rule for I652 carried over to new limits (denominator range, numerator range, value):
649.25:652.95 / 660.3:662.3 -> 0.87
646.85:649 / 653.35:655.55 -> 1.01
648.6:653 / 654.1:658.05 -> 1.05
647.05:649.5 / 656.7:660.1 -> 0.93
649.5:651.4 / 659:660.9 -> 1.03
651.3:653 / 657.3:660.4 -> 0.94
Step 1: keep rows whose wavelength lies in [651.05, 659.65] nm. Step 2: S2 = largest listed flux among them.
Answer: 11.13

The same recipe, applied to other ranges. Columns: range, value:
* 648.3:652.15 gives 11.29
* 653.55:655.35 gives 11.02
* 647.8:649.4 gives 10.62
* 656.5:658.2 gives 10.61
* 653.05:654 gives 9.849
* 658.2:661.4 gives 10.57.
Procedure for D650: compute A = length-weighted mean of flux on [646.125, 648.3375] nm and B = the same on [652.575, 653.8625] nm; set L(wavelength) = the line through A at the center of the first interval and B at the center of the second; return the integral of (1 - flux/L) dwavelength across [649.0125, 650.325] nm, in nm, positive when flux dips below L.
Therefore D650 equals 0.14 nm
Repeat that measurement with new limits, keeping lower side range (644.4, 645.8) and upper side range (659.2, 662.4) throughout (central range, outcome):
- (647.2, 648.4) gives -0.16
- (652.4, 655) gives -0.28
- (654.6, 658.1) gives -0.33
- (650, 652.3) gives -0.15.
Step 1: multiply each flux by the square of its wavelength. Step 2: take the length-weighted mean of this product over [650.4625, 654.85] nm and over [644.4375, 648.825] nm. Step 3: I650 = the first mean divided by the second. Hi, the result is 1.02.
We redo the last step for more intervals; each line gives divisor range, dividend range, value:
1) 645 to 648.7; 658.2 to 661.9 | 0.94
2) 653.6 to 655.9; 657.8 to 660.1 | 0.89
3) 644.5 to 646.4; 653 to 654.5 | 1.09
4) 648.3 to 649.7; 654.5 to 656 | 1.23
